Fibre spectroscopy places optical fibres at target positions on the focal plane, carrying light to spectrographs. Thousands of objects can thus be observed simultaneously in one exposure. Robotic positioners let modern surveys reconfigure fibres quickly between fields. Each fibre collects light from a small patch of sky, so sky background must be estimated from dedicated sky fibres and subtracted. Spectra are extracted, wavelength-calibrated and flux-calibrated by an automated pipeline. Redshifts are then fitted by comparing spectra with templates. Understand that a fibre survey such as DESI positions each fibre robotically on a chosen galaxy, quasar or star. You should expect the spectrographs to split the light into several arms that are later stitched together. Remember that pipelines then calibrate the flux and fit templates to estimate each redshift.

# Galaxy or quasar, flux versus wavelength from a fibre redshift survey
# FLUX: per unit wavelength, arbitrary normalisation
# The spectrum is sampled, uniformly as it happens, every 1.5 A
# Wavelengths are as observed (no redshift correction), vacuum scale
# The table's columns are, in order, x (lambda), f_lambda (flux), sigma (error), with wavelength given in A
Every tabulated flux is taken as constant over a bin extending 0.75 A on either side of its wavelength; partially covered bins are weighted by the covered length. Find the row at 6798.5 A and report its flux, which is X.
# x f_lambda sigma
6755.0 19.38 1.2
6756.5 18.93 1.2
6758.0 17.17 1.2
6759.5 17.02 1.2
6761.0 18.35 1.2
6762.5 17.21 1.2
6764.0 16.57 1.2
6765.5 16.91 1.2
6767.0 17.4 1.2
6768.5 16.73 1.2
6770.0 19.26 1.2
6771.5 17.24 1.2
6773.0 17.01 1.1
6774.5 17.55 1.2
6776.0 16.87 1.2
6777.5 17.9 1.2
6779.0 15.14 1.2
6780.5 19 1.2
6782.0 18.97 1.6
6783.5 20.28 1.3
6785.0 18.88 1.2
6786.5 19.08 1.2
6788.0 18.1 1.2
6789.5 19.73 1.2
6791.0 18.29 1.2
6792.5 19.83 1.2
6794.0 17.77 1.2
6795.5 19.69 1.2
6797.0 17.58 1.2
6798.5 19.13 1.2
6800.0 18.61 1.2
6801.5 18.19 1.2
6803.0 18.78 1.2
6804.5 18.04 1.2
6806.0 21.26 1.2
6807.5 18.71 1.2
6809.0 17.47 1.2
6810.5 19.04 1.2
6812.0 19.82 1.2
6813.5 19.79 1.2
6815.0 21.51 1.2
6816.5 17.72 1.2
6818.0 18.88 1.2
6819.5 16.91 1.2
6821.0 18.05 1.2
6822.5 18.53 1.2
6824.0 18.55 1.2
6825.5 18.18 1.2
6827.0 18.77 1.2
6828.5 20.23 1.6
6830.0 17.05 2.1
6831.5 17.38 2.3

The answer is 19.13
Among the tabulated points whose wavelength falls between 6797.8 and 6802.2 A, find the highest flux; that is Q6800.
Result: 19.13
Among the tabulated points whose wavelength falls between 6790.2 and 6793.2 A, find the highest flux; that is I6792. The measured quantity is 19.83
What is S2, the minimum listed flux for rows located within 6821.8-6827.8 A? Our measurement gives 18.18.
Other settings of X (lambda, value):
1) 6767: 17.4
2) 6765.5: 16.91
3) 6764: 16.57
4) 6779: 15.14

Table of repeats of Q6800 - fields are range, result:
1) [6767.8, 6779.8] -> 19.26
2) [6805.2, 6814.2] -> 21.26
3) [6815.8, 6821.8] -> 18.88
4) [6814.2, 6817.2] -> 21.51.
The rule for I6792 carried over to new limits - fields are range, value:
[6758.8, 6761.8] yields 18.35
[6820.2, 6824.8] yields 18.55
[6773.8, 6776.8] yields 17.55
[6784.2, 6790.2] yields 19.73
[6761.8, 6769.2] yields 17.4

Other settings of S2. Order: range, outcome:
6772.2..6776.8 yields 16.87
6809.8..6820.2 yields 16.91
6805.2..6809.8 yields 17.47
